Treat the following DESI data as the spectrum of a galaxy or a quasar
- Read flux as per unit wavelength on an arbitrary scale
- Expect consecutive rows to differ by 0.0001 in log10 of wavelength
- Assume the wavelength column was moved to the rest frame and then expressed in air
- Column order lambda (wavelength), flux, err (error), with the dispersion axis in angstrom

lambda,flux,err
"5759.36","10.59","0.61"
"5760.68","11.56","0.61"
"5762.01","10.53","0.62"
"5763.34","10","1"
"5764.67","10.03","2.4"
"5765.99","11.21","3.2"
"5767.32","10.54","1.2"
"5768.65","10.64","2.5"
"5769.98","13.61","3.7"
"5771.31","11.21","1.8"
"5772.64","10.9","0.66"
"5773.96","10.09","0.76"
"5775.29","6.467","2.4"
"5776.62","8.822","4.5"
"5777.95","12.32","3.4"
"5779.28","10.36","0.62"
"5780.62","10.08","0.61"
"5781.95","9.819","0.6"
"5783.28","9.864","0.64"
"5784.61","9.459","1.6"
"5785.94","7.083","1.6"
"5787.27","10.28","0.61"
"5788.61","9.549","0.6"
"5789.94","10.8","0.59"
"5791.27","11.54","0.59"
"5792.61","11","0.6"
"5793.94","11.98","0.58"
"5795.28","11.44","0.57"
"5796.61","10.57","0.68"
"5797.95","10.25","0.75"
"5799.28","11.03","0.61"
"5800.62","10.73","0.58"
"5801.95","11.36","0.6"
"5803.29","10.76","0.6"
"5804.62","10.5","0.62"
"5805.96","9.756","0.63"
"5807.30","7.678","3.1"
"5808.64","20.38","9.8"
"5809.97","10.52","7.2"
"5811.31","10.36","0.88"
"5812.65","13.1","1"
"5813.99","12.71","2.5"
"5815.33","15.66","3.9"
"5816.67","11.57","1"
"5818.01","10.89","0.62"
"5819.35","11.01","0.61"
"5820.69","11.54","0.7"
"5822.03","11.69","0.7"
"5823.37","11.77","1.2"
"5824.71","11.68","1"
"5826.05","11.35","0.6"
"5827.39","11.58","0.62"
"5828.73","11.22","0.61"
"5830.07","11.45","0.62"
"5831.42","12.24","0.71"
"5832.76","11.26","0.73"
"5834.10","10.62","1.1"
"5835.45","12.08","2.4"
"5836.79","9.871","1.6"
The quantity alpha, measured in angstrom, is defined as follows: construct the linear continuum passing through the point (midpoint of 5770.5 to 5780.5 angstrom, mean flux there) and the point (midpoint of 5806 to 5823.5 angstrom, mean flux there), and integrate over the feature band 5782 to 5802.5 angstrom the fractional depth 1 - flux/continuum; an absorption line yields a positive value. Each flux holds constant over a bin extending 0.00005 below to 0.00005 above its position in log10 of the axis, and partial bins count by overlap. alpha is 1.0 angstrom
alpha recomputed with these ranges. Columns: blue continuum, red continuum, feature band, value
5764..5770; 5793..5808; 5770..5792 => 1.56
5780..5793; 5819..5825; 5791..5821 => -2.10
